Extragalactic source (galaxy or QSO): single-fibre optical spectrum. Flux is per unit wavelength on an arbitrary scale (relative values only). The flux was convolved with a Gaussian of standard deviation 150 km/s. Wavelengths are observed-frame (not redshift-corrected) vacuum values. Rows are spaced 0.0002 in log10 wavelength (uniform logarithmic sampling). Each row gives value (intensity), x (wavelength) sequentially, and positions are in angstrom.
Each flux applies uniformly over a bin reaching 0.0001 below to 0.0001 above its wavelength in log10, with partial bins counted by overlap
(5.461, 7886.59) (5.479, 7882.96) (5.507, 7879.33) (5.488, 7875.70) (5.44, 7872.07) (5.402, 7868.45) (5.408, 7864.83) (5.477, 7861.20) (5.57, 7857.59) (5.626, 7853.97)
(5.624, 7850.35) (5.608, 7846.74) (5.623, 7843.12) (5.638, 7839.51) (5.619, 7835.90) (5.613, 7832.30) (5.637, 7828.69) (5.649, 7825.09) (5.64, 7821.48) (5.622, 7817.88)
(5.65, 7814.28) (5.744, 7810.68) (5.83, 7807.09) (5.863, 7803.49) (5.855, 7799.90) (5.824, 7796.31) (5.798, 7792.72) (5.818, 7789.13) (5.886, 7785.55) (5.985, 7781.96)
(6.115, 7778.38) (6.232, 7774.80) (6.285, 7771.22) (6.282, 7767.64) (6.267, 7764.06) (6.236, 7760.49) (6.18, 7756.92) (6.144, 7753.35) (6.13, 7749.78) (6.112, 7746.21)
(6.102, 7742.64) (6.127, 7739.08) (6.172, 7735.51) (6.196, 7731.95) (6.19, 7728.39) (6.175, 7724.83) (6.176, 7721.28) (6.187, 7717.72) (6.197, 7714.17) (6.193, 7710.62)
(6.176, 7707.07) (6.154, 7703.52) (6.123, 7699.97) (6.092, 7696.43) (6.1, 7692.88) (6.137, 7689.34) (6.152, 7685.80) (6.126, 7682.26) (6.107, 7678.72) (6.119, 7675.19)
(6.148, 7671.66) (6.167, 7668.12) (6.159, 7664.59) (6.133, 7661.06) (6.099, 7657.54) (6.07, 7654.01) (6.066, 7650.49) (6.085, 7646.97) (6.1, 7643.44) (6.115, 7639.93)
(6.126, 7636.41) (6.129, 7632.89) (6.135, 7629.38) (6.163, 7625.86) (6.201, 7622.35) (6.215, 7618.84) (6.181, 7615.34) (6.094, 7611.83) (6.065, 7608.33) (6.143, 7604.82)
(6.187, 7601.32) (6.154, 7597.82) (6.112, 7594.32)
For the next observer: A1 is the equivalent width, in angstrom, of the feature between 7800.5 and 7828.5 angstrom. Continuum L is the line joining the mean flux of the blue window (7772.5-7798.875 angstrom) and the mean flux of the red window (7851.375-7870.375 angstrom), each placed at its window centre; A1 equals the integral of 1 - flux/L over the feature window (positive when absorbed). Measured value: 0.3 angstrom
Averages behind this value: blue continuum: 5.96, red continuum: 5.5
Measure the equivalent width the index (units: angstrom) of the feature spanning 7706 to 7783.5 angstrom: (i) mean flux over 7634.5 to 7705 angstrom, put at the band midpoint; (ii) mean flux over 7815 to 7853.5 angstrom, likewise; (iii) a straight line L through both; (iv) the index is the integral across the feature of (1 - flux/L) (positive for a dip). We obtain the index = -3.7 angstrom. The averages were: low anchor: 6.12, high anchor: 5.63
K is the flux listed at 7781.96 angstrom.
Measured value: 5.985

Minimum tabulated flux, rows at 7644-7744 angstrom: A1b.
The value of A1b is 6.066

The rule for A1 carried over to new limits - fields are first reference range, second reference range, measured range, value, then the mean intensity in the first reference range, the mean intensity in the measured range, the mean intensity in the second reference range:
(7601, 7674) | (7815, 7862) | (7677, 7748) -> -2.53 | 6.13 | 6.15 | 5.62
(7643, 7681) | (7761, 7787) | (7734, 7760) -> 0.02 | 6.11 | 6.14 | 6.16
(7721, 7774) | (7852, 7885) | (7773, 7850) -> 0.62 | 6.19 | 5.77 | 5.49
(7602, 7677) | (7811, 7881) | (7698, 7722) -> -0.94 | 6.13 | 6.17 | 5.57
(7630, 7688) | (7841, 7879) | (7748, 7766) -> -1.12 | 6.12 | 6.19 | 5.53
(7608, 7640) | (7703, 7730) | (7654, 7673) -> 0.09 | 6.15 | 6.13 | 6.18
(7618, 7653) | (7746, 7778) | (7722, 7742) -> 0.07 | 6.13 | 6.17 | 6.21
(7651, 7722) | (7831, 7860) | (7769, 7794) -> -0.86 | 6.14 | 6.03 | 5.61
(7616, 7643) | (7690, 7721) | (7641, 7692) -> 0.29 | 6.15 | 6.12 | 6.15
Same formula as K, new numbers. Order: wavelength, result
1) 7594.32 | 6.112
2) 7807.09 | 5.83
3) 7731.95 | 6.196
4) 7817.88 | 5.622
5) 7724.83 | 6.175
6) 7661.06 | 6.133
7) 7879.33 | 5.507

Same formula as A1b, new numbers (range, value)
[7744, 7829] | 5.622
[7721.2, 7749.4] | 6.102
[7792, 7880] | 5.402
